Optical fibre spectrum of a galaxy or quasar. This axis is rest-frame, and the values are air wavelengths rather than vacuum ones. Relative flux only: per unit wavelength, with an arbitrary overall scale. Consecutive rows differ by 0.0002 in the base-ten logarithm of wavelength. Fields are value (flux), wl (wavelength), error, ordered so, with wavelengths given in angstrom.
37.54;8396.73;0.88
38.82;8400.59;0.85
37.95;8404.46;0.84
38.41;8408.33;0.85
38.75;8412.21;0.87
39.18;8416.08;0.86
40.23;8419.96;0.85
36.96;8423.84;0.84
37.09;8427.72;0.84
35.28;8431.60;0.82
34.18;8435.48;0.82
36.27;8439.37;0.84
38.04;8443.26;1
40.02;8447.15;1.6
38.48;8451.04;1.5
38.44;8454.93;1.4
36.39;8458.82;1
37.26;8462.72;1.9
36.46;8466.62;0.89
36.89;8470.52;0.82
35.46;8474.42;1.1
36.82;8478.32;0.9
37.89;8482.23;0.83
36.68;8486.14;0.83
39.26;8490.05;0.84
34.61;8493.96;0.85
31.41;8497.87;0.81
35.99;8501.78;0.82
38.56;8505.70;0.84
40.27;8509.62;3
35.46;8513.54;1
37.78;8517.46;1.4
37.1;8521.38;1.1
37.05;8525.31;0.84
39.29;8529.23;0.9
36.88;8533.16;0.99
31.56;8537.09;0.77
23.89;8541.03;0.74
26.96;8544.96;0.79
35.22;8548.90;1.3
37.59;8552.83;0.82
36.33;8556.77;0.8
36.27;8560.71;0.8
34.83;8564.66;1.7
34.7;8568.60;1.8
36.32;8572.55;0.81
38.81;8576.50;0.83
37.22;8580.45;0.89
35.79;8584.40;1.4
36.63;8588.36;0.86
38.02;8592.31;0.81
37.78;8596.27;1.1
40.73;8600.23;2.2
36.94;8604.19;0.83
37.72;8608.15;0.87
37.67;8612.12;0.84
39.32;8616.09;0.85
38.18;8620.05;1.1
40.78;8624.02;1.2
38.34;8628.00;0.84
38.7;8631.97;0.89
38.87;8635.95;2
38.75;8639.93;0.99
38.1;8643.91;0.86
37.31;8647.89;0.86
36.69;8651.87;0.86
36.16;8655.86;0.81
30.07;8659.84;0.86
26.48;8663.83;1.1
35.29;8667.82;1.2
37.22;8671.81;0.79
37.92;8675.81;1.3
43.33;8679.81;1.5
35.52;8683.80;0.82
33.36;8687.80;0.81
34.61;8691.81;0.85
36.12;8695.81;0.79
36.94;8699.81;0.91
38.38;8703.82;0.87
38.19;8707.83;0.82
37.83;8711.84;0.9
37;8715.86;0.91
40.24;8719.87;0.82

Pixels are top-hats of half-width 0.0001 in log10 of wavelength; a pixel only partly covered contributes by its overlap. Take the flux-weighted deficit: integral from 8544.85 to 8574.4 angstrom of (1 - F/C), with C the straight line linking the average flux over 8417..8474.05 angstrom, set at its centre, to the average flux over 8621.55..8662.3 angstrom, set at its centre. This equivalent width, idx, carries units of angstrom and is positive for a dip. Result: 1.58 angstrom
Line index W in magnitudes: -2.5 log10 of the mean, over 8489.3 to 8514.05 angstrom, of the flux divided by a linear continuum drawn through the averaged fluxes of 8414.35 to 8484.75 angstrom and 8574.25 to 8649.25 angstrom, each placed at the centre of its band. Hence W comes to 0.03 mag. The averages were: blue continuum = 37.3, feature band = 36.4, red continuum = 38.2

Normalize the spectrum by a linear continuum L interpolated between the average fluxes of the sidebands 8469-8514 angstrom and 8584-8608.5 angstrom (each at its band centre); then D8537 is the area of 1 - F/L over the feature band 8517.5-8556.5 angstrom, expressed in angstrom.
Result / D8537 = 3.0 angstrom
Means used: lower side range 36.6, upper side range 37.8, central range 34.2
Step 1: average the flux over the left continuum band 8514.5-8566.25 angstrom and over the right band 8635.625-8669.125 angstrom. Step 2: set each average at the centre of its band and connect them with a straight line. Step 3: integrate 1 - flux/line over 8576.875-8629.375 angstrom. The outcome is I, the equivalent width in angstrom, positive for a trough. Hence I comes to -4.77 angstrom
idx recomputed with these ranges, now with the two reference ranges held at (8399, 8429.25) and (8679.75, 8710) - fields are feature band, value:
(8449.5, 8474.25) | 0.6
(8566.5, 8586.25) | 0.4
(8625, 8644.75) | -0.9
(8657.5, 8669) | 2.0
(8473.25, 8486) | 0.4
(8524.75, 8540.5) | 1.1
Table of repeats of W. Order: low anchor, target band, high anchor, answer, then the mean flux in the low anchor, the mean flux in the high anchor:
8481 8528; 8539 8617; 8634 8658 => 0.04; 36.9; 37.6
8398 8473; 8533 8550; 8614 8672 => 0.23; 37.6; 36.7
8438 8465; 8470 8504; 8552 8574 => 0.03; 37.9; 35.9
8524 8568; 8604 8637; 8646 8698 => -0.11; 34.1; 35.4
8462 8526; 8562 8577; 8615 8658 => 0.05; 36.7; 38.2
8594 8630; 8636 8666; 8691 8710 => 0.09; 38.6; 37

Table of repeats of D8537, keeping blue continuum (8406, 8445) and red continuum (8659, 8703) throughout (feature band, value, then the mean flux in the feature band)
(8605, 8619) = -0.85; 38.1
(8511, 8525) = -0.10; 37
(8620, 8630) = -0.96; 39.3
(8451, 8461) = -0.12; 37.6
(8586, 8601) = -0.81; 38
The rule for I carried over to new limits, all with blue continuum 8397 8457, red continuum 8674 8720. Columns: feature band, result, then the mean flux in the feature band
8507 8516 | -0.05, 37.9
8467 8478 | 0.43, 36.3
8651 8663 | 1.31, 33.3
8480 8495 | 0.19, 37.2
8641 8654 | -0.01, 37.5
